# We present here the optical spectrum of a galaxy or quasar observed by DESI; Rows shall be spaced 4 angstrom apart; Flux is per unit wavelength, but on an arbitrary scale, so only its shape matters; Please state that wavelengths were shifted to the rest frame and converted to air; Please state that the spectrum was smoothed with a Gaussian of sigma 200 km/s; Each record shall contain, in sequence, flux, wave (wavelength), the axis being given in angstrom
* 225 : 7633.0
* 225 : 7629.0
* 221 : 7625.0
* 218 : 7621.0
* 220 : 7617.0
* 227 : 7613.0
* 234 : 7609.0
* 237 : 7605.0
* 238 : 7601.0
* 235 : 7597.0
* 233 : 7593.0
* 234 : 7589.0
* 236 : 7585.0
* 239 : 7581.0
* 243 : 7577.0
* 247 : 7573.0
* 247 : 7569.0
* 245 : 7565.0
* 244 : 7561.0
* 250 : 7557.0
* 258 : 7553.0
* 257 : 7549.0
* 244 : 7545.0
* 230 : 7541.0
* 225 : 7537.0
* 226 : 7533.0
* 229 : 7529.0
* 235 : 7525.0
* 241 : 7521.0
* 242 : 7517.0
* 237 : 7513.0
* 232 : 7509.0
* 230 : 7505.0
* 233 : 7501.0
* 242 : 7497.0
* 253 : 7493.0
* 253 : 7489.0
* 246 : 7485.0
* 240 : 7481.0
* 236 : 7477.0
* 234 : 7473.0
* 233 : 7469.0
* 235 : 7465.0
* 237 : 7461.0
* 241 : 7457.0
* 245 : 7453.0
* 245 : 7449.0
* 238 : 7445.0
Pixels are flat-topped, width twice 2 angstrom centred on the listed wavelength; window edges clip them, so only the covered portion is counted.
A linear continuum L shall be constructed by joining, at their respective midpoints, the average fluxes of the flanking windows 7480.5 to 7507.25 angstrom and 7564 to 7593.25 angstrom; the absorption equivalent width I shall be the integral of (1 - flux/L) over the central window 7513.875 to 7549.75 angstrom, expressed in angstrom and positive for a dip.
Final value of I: 0.9 angstrom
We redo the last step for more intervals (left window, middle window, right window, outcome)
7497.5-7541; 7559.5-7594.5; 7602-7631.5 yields -1.80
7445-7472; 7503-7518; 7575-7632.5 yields 0.09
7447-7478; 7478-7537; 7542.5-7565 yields 1.41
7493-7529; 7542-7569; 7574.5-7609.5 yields -1.35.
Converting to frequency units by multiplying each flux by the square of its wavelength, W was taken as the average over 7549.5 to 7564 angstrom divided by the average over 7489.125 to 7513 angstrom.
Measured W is 1.07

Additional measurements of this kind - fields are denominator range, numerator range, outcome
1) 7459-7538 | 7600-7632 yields 0.99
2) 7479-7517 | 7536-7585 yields 1.03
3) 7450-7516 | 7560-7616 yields 1.02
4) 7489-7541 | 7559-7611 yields 1.03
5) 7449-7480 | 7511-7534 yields 1.01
